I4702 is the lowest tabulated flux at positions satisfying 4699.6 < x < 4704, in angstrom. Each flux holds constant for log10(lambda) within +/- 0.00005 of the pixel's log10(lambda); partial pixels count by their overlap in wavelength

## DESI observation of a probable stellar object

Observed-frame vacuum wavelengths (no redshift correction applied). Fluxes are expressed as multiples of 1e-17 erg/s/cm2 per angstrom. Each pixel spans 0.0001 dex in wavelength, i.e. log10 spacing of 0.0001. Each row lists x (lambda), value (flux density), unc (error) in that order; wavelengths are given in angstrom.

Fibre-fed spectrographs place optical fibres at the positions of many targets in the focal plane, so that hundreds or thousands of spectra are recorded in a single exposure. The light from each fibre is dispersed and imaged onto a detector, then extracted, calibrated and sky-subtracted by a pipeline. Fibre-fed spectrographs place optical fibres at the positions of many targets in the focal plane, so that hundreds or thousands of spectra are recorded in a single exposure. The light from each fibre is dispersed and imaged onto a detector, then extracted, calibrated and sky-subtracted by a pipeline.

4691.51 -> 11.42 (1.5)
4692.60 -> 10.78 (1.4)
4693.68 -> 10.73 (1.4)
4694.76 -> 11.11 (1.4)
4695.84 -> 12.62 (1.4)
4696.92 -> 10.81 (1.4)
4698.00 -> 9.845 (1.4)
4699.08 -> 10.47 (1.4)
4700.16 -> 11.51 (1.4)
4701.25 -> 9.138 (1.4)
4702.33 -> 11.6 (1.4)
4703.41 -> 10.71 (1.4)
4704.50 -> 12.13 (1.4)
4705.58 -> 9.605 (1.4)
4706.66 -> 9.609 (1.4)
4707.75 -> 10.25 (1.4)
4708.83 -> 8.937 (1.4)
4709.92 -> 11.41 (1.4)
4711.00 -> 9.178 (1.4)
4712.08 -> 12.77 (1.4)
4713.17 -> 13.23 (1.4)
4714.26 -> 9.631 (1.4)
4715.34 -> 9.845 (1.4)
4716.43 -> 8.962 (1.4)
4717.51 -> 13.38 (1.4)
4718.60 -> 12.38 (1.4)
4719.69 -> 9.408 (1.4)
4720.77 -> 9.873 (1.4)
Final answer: 9.138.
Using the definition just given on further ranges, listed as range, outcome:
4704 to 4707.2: 9.605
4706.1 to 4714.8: 8.937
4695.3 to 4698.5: 9.845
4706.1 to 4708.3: 9.609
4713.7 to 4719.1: 8.962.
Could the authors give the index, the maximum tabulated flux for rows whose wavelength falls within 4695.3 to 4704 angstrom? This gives 12.62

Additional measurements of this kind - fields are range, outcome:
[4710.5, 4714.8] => 13.23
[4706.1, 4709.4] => 10.25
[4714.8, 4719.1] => 13.38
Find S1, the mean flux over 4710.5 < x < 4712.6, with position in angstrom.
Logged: 11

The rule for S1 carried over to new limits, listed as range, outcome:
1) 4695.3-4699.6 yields 11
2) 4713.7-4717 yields 9.54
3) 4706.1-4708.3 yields 9.93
